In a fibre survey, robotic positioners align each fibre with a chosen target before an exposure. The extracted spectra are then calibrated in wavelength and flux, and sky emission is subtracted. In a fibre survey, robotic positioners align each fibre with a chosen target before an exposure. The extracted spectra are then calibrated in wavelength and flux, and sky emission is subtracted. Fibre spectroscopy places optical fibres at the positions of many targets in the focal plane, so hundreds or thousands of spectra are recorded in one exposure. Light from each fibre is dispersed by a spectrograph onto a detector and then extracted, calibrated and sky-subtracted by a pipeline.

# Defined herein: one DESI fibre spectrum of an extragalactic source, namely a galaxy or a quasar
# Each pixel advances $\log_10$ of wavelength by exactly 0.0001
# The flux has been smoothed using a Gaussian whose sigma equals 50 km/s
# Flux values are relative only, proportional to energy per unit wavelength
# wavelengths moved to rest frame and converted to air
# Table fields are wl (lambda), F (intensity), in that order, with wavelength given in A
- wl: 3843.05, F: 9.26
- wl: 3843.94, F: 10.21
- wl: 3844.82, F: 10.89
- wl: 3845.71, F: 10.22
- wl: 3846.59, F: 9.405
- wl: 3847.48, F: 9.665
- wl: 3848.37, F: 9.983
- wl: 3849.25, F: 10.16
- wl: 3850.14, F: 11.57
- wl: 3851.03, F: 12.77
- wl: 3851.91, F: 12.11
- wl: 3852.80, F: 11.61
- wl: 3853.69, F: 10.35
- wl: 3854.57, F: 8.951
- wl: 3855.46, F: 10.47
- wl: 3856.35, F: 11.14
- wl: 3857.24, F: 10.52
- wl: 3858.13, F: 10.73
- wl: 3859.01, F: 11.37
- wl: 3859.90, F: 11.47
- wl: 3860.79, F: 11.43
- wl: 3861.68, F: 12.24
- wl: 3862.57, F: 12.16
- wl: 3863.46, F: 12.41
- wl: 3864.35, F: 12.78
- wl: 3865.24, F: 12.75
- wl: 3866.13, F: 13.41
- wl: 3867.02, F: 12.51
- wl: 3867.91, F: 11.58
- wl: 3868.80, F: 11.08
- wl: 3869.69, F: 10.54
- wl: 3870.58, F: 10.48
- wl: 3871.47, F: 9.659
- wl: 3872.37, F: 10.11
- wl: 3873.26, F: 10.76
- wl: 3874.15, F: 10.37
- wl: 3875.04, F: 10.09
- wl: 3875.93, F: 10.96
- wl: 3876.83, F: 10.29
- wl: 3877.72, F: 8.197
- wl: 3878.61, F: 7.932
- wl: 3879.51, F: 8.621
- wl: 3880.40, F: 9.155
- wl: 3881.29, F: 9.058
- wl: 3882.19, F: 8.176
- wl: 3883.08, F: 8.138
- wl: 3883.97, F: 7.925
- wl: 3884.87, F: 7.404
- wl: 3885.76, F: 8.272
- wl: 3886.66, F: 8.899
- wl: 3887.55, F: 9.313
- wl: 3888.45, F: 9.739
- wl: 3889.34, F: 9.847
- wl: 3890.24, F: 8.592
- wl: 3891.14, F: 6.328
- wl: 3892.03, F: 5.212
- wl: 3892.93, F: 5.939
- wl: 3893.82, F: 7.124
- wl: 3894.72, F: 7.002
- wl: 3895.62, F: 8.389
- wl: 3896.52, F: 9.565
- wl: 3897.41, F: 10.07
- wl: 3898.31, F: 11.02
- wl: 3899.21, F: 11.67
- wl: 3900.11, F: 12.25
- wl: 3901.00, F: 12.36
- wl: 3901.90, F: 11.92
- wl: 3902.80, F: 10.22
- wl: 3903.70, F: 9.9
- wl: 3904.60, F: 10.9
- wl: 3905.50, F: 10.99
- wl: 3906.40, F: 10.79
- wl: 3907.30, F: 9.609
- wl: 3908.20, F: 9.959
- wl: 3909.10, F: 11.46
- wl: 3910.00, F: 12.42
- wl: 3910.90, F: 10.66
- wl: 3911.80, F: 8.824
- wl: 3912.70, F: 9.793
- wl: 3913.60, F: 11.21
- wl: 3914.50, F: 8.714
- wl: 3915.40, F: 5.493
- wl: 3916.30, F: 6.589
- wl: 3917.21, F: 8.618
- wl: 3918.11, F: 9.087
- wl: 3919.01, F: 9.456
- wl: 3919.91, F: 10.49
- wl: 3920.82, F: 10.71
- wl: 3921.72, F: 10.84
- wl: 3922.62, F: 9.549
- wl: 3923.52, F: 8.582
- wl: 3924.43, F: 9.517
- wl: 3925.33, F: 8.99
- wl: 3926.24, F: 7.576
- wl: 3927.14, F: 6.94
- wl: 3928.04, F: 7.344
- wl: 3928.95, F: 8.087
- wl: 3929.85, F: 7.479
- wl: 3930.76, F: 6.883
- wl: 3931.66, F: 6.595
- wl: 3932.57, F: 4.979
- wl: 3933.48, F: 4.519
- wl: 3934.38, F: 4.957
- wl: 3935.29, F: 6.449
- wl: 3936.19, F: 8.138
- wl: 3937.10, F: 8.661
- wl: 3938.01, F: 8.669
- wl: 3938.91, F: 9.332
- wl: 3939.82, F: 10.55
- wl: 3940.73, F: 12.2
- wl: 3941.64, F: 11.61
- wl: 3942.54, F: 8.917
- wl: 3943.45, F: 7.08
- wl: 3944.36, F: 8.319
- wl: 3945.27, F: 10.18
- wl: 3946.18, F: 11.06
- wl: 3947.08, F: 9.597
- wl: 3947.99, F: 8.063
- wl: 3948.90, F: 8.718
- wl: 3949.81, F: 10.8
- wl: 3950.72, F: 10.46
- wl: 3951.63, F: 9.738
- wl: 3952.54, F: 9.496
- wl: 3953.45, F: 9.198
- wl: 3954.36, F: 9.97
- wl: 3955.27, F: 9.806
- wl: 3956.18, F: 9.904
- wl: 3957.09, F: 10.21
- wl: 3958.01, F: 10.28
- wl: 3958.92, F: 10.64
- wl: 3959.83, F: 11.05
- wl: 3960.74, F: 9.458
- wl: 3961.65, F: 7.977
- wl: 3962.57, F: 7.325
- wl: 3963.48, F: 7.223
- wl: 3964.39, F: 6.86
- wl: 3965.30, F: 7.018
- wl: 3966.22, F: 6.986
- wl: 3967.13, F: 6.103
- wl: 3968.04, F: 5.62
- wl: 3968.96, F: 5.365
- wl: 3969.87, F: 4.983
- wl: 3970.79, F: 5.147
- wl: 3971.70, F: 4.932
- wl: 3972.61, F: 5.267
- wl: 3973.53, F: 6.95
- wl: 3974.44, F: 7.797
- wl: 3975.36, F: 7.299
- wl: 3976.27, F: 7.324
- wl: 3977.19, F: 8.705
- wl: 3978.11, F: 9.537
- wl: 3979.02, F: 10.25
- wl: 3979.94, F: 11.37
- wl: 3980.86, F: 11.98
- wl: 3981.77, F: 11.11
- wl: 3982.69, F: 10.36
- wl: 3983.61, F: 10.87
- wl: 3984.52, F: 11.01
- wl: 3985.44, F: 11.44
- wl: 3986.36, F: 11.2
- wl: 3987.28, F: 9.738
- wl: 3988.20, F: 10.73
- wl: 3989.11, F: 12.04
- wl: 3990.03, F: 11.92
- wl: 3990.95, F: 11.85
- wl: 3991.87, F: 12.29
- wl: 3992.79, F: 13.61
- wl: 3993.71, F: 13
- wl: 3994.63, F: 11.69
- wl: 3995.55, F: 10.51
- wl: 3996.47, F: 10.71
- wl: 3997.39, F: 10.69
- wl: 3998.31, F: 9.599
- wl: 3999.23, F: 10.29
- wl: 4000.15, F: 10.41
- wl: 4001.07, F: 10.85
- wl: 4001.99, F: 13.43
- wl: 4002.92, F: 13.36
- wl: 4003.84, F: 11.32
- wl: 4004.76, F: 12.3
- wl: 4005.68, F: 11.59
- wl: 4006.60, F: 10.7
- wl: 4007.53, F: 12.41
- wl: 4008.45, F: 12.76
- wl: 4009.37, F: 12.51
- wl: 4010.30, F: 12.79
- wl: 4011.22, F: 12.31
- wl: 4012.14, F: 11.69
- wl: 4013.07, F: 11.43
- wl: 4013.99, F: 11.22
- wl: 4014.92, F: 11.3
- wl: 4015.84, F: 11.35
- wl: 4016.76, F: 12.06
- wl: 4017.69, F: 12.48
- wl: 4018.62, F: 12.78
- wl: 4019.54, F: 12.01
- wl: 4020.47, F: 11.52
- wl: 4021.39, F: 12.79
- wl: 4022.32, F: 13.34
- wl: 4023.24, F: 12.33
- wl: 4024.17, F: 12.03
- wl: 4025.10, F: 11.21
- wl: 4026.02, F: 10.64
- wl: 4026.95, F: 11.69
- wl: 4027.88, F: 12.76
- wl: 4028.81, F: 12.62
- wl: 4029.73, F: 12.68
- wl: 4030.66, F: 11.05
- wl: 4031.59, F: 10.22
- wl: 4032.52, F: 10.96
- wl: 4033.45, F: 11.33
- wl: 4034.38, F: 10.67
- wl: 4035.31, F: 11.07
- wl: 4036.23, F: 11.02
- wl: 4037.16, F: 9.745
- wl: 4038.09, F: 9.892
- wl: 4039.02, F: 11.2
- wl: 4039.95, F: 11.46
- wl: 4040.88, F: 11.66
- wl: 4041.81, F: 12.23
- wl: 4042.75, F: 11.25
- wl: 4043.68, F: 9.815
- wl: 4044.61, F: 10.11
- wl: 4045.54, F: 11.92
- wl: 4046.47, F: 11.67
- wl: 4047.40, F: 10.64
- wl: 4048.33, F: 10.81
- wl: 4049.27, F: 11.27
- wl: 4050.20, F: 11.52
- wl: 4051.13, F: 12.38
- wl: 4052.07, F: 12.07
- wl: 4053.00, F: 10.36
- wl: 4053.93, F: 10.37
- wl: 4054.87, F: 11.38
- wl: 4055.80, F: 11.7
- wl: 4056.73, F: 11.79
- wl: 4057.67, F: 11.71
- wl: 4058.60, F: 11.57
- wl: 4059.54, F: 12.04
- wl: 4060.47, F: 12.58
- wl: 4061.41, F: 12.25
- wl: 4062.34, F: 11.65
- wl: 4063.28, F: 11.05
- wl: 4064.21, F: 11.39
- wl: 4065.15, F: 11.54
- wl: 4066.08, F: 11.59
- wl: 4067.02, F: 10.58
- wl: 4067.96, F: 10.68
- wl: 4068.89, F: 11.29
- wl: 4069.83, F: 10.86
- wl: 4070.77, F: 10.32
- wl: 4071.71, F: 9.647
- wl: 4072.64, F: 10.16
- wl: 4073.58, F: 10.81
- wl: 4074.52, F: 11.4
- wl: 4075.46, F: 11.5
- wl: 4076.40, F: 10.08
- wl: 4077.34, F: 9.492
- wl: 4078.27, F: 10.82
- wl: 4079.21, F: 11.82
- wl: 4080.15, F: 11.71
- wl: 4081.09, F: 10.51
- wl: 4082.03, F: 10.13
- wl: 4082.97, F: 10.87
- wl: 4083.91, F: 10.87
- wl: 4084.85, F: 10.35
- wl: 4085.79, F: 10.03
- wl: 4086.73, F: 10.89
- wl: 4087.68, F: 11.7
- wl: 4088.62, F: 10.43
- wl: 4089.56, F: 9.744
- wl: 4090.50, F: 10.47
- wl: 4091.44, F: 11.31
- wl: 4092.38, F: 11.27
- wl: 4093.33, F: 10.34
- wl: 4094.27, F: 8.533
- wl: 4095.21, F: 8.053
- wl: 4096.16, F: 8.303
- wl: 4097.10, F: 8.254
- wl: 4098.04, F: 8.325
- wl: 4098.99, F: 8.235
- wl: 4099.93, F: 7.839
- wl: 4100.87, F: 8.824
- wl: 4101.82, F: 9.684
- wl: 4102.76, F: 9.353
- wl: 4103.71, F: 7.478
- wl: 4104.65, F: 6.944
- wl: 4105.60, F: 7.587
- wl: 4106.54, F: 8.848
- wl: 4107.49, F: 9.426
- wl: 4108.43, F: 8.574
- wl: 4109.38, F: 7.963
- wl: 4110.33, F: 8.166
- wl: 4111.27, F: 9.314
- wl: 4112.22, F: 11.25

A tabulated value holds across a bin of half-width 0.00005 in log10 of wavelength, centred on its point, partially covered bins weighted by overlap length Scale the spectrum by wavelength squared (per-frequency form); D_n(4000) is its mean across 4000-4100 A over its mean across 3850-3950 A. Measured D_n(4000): 1.26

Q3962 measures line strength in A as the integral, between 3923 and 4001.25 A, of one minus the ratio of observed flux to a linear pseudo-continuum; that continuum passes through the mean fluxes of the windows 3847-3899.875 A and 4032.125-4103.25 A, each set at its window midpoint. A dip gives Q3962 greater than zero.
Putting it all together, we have 9.63 A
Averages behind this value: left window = 10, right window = 10.7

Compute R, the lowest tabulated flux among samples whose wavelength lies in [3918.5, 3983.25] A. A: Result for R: 4.519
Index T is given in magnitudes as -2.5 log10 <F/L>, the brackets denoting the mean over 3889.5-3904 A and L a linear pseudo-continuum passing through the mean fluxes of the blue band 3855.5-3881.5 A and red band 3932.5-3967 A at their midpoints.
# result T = 0.101 mag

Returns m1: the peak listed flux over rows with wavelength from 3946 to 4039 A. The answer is 13.61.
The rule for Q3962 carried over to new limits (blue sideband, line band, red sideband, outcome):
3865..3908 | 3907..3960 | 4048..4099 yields 4.8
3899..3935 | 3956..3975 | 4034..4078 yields 4.6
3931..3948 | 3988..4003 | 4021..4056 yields -2.2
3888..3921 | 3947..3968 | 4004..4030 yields 3.5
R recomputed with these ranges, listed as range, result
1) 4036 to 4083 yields 9.492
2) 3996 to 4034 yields 9.599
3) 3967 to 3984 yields 4.932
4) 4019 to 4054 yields 9.745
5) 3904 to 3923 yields 5.493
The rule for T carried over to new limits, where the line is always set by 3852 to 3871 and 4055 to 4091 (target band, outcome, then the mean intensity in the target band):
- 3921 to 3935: 0.44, 7.57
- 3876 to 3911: 0.21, 9.37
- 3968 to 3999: 0.16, 9.68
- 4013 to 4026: -0.08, 12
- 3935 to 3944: 0.22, 9.2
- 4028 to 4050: -0.01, 11.1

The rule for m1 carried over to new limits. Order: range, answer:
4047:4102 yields 12.58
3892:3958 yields 12.42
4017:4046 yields 13.34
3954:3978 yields 11.05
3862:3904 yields 13.41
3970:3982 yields 11.98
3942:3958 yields 11.06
